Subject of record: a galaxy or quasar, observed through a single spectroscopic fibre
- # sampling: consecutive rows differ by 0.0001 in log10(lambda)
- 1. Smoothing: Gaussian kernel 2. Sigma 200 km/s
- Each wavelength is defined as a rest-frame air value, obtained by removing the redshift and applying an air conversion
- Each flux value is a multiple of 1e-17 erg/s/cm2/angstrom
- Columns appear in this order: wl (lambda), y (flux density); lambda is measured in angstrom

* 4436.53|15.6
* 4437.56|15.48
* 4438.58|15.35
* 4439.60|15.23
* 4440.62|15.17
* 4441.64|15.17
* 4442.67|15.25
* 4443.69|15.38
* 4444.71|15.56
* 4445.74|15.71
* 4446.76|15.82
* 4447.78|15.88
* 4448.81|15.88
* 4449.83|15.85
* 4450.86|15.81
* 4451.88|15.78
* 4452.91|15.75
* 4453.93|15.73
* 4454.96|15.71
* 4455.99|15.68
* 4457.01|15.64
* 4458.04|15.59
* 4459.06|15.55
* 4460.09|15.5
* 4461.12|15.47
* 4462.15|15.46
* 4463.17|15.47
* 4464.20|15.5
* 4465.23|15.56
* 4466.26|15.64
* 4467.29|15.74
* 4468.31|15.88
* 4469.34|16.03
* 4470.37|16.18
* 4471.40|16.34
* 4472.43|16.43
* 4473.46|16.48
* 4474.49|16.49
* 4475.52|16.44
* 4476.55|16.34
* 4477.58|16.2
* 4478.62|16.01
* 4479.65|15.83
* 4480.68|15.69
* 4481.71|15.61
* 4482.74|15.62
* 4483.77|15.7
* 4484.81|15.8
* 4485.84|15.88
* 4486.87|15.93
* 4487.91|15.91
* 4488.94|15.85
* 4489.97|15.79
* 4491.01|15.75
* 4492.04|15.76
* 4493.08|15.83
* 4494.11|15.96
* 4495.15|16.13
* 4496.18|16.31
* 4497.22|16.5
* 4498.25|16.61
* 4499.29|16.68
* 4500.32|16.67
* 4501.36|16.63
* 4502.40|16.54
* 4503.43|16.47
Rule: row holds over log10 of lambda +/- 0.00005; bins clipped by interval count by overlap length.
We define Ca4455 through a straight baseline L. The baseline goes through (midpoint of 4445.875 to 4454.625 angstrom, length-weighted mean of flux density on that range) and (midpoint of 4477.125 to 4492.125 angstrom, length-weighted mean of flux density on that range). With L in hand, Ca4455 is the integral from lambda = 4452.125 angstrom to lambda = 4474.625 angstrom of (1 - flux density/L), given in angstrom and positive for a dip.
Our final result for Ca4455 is 0.0 angstrom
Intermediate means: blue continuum 15.8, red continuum 15.8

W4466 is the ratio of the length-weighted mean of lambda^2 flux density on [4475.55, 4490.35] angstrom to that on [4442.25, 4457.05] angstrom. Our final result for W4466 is 1.03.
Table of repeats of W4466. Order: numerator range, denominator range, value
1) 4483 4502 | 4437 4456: 1.05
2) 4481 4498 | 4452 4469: 1.03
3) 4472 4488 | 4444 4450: 1.03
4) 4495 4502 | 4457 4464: 1.08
